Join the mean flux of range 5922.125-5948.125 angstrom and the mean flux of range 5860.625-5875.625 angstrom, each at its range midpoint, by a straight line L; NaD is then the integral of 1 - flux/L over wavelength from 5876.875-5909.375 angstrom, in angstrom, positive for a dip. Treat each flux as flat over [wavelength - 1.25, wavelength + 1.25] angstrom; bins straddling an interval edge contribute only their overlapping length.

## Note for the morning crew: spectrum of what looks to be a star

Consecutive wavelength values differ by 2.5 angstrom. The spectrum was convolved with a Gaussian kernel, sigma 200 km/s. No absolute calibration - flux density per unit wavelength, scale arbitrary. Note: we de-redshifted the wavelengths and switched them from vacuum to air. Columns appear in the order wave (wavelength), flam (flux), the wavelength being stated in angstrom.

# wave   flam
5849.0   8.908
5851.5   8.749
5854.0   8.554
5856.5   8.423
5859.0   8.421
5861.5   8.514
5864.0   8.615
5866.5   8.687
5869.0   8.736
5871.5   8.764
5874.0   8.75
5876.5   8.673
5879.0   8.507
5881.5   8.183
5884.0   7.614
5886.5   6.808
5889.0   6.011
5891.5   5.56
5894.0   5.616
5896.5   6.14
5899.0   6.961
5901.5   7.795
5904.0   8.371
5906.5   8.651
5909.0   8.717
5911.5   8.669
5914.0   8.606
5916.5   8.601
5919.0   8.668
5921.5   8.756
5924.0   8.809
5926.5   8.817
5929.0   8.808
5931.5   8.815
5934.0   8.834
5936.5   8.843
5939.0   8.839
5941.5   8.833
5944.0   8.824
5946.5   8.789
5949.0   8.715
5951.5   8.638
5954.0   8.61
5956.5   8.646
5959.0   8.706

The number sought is 5.3 angstrom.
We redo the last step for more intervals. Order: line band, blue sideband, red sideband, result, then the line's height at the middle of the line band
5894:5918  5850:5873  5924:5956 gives 2.13 angstrom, 8.71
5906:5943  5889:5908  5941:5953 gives -3.95 angstrom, 7.93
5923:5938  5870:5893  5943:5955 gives -0.71 angstrom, 8.42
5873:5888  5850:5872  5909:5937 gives 1.05 angstrom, 8.65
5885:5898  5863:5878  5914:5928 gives 3.93 angstrom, 8.71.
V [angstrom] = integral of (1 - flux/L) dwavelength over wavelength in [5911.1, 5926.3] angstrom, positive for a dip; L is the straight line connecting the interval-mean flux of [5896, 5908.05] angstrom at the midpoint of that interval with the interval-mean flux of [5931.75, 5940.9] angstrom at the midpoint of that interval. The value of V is -0.8 angstrom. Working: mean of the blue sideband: 7.7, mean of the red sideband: 8.84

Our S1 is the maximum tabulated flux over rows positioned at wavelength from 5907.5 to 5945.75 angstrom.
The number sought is 8.843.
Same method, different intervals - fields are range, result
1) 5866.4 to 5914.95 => 8.764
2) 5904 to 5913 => 8.717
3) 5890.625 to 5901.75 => 7.795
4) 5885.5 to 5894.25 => 6.808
